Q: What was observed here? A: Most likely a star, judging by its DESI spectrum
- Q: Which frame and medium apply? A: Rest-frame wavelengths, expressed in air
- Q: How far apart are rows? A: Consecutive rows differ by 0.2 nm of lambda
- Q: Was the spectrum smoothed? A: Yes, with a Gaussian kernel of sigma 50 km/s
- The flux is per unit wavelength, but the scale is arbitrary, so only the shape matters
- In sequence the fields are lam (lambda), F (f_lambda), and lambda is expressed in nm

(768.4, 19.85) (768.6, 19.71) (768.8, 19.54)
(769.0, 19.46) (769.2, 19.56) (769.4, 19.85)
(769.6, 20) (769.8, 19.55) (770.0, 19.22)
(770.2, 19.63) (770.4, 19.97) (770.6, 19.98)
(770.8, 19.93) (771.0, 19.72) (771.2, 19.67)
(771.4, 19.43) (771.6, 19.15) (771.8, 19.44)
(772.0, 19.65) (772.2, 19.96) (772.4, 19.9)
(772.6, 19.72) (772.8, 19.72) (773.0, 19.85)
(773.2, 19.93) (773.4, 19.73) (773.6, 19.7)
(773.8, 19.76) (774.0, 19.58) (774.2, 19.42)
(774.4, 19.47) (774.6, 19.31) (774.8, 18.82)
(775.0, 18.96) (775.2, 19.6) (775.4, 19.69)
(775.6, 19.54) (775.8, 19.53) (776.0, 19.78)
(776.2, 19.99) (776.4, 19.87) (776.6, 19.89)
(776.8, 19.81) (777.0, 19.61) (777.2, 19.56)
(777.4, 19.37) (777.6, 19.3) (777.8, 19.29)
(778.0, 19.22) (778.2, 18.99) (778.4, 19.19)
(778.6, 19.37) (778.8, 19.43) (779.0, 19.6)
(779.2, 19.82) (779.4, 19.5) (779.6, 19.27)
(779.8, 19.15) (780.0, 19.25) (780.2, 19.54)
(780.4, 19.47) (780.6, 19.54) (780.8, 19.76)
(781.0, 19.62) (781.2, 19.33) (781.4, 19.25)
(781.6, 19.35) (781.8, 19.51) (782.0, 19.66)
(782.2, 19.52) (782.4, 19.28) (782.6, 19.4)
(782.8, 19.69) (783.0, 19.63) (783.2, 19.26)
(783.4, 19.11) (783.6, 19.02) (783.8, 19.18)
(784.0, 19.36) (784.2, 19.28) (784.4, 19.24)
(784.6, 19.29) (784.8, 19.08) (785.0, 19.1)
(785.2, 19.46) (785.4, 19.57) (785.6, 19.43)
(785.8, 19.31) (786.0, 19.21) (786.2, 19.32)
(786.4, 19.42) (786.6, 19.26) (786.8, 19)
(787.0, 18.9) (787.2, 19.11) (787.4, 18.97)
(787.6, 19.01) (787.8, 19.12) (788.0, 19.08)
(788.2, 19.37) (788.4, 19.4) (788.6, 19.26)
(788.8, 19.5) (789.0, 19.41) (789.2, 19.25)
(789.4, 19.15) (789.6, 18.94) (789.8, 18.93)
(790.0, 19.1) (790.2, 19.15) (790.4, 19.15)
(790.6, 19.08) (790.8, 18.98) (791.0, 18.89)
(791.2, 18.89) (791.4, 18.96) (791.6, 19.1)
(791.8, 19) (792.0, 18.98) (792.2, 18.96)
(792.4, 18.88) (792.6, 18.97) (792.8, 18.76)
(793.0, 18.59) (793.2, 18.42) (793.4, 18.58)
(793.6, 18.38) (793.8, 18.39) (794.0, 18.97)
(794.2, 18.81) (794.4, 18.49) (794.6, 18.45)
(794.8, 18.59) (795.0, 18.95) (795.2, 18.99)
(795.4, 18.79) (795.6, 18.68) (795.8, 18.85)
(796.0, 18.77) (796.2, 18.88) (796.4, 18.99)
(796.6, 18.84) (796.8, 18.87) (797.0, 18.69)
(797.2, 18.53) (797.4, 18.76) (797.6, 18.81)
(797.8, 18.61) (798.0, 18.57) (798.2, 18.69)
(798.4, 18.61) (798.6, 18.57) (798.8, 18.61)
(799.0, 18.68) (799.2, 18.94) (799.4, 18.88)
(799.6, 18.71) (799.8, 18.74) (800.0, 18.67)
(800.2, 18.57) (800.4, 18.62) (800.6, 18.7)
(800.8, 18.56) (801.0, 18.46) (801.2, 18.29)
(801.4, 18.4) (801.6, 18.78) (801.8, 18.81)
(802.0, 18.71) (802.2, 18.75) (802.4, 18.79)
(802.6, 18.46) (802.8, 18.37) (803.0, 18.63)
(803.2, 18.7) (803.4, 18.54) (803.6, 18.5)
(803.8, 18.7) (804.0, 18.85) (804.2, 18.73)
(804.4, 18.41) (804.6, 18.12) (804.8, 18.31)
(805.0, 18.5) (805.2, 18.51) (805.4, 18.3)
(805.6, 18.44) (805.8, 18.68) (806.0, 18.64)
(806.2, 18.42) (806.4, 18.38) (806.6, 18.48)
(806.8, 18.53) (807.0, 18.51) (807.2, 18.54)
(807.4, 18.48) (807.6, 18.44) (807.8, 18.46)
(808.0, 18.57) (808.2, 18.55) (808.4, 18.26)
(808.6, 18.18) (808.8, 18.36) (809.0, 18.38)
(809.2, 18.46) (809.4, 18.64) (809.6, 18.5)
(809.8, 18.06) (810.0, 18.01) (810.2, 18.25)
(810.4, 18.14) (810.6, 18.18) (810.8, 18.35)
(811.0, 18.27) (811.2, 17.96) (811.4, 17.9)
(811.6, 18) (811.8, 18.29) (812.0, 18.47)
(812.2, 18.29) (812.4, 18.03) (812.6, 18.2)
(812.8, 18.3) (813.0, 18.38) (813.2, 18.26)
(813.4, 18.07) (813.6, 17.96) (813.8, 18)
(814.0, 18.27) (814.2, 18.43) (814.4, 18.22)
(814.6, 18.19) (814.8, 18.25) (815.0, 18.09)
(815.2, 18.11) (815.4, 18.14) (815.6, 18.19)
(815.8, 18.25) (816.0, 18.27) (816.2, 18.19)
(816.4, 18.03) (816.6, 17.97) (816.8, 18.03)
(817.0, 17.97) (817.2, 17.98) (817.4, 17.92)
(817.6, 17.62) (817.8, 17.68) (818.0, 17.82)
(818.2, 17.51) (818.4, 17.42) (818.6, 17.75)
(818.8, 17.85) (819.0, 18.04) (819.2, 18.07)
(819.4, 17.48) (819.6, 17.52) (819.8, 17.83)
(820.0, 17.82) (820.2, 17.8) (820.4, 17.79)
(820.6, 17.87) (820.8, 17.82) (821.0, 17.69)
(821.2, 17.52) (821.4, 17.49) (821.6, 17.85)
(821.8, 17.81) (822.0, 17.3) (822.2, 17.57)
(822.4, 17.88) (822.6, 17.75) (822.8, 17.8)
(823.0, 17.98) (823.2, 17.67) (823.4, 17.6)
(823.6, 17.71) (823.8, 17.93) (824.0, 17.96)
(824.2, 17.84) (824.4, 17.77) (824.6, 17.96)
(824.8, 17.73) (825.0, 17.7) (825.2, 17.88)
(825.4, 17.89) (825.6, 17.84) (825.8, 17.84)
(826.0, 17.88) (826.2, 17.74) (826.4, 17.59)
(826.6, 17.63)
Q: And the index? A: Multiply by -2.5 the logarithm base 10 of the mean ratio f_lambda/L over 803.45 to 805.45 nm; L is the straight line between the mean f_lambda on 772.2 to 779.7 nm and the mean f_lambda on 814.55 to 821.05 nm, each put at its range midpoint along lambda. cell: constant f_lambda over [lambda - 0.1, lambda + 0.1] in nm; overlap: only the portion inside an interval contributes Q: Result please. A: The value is 0.00 mag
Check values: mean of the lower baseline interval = 19.5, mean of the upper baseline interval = 17.9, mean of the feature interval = 18.5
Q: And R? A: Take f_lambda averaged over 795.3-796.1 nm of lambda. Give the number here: 18.8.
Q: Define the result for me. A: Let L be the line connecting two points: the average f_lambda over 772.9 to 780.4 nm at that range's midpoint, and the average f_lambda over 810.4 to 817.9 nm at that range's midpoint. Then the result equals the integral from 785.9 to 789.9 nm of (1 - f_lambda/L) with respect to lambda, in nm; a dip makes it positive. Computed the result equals -0.02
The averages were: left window 19.5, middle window 19.2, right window 18.1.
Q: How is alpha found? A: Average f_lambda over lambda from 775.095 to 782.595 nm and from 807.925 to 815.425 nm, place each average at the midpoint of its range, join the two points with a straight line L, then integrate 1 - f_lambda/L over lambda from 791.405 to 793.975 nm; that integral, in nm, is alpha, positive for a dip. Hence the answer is 0.027 nm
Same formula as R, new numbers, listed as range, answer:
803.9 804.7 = 18.5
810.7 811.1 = 18.3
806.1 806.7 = 18.4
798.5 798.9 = 18.6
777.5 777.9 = 19.3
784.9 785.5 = 19.4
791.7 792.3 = 19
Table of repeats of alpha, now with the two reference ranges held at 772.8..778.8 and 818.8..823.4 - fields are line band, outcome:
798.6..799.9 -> -0.010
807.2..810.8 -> -0.027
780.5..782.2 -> -0.017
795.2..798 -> -0.010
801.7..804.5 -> -0.029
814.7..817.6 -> -0.024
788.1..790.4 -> -0.027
